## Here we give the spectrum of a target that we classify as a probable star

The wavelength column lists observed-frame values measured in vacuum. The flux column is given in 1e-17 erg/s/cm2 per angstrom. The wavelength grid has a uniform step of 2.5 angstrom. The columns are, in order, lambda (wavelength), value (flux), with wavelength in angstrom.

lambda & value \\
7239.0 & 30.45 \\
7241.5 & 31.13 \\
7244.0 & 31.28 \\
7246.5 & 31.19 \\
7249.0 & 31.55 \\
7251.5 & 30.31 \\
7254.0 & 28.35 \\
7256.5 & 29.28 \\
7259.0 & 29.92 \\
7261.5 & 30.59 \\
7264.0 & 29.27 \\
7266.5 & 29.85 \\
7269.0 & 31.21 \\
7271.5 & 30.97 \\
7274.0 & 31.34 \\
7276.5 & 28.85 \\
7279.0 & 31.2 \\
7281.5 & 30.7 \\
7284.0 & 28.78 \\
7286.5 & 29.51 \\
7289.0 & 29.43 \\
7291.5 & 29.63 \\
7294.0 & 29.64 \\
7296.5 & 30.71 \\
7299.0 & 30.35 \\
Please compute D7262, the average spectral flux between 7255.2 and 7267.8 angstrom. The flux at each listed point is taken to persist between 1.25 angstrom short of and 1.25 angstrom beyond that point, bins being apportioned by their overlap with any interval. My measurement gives 29.8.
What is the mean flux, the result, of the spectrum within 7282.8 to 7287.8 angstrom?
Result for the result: 29.2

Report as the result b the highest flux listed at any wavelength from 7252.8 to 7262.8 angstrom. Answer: 30.59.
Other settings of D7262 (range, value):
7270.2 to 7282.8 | 30.6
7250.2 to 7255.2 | 29.4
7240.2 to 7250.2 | 31.3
